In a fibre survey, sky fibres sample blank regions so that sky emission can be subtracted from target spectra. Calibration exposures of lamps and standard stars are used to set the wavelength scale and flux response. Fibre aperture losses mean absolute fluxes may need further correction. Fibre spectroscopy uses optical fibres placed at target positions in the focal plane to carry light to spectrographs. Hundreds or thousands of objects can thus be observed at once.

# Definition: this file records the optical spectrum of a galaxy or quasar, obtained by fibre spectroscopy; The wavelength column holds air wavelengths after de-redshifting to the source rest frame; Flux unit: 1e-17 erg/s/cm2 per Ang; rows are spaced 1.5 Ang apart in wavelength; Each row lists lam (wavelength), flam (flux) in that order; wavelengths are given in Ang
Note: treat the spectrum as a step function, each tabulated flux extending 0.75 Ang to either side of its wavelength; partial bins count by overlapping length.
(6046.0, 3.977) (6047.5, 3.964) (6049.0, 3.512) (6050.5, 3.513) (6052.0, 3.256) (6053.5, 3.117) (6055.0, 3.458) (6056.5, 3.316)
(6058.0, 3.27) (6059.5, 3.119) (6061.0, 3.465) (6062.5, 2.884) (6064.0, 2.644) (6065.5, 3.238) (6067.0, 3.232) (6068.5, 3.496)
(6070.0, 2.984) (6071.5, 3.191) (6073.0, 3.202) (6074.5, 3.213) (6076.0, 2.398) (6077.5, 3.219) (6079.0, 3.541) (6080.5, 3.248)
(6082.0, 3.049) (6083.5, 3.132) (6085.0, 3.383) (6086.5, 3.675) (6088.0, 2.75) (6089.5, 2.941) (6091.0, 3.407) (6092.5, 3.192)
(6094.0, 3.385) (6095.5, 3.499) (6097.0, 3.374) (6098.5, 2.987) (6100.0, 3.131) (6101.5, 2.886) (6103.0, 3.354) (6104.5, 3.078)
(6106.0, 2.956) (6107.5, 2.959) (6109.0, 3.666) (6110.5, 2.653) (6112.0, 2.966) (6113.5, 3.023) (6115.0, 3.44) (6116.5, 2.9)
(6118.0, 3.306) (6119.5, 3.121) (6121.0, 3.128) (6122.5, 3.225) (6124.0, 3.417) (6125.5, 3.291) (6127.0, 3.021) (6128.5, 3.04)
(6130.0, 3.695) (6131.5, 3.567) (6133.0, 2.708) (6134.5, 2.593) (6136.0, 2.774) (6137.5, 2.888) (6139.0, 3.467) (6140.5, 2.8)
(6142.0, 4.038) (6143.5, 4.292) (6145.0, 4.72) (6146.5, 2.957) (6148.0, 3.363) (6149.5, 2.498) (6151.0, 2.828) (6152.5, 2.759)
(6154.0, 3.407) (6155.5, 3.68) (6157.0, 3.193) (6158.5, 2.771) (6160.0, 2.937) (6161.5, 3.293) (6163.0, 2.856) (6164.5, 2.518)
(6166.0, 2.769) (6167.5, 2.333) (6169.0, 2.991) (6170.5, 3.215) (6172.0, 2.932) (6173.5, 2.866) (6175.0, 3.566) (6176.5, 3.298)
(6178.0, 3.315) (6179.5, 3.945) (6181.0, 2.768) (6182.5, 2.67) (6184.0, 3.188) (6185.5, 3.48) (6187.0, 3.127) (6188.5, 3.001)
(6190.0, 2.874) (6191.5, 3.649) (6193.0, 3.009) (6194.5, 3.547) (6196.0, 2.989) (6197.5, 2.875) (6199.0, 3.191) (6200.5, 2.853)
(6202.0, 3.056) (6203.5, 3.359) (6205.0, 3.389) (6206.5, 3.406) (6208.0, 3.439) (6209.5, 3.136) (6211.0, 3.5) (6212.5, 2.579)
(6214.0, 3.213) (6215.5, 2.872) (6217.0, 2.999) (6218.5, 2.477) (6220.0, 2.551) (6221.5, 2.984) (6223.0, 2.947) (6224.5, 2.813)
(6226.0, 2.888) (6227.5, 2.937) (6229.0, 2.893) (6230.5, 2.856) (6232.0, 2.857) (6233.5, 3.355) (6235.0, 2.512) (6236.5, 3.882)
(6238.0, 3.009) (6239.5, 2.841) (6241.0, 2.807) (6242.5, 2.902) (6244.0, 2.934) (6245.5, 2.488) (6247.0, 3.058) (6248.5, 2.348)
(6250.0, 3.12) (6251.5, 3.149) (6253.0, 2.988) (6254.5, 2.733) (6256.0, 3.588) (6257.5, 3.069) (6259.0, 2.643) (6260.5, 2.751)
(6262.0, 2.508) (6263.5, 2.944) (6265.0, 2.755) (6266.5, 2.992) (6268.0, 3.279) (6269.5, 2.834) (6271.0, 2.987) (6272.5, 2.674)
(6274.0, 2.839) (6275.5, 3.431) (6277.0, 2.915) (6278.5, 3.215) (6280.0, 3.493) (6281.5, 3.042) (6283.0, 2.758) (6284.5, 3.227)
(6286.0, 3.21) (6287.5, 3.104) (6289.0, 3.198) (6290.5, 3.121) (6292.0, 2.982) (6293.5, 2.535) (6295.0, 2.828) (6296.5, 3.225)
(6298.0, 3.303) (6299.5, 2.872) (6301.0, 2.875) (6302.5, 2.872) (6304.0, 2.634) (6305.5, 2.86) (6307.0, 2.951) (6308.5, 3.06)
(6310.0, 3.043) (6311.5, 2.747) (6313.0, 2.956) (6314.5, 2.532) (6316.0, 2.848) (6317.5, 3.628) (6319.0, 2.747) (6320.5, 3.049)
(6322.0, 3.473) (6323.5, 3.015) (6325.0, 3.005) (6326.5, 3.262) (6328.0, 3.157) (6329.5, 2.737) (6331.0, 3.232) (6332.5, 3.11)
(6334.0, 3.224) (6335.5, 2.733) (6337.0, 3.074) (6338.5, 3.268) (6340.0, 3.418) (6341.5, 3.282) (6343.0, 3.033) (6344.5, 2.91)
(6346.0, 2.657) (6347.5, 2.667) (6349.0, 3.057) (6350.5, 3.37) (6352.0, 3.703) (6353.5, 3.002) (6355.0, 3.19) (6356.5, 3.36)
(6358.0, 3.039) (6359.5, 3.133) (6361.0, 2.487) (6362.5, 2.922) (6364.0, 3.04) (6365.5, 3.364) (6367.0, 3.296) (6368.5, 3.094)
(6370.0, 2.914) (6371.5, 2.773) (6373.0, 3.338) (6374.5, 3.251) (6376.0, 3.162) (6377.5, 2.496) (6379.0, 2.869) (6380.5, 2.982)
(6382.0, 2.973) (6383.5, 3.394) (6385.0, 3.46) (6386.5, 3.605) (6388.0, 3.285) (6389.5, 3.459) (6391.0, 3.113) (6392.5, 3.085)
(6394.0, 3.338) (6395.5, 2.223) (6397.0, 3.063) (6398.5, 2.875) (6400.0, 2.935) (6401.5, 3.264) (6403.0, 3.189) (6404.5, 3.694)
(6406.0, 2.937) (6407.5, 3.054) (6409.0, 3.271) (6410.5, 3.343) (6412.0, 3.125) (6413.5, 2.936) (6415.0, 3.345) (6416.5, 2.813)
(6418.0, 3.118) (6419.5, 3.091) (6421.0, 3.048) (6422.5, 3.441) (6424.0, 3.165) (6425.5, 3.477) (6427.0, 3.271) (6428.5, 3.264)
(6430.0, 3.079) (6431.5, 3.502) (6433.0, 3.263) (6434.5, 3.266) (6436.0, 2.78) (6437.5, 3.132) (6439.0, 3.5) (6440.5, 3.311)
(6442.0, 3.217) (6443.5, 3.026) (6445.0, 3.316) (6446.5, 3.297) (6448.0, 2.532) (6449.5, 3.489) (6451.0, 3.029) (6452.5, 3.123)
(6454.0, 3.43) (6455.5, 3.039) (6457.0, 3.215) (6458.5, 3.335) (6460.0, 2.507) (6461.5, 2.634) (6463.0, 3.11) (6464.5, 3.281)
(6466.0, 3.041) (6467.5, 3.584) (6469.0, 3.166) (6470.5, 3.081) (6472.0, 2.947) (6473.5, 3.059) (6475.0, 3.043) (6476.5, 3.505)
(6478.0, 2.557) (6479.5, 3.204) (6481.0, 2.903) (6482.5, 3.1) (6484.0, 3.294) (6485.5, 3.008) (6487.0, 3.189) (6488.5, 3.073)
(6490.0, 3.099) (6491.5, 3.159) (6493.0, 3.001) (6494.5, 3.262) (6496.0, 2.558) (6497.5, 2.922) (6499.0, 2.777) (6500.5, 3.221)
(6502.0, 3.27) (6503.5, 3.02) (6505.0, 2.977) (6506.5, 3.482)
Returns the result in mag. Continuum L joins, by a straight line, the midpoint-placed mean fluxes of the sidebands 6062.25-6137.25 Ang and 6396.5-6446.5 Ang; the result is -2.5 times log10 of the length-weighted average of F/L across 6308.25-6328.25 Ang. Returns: 0.049 mag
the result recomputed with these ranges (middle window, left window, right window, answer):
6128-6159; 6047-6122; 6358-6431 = -0.02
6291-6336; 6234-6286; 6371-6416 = 0.02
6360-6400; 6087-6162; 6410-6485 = 0.03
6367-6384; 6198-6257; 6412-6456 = 0.04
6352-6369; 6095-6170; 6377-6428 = 0.01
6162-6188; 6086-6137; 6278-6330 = 0.02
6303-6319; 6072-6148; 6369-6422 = 0.08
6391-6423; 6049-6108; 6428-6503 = 0.01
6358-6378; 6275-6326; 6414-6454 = 0.03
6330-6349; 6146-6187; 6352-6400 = 0.01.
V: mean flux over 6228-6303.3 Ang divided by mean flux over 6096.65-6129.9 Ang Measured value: 0.9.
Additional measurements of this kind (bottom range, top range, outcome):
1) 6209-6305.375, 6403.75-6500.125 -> 1.06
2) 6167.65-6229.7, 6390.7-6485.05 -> 1.02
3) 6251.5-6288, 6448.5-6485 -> 1.04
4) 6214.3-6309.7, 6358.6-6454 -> 1.06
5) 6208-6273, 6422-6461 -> 1.09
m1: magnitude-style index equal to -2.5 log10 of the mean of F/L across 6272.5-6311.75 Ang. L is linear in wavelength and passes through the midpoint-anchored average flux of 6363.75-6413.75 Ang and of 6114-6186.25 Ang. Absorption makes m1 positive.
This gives 0.05 mag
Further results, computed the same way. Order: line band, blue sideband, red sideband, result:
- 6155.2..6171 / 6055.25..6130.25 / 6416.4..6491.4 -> 0.08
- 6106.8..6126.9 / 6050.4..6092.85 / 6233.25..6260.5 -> -0.01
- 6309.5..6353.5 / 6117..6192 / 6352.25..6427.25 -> 0.02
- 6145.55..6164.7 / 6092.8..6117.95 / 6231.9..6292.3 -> 0.02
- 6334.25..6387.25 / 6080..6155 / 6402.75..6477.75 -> 0.03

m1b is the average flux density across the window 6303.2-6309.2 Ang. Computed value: 2.87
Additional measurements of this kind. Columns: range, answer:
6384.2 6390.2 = 3.45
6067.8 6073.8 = 3.22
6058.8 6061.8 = 3.29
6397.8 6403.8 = 3.07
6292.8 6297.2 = 2.86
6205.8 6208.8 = 3.42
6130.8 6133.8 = 3.12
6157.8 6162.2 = 3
